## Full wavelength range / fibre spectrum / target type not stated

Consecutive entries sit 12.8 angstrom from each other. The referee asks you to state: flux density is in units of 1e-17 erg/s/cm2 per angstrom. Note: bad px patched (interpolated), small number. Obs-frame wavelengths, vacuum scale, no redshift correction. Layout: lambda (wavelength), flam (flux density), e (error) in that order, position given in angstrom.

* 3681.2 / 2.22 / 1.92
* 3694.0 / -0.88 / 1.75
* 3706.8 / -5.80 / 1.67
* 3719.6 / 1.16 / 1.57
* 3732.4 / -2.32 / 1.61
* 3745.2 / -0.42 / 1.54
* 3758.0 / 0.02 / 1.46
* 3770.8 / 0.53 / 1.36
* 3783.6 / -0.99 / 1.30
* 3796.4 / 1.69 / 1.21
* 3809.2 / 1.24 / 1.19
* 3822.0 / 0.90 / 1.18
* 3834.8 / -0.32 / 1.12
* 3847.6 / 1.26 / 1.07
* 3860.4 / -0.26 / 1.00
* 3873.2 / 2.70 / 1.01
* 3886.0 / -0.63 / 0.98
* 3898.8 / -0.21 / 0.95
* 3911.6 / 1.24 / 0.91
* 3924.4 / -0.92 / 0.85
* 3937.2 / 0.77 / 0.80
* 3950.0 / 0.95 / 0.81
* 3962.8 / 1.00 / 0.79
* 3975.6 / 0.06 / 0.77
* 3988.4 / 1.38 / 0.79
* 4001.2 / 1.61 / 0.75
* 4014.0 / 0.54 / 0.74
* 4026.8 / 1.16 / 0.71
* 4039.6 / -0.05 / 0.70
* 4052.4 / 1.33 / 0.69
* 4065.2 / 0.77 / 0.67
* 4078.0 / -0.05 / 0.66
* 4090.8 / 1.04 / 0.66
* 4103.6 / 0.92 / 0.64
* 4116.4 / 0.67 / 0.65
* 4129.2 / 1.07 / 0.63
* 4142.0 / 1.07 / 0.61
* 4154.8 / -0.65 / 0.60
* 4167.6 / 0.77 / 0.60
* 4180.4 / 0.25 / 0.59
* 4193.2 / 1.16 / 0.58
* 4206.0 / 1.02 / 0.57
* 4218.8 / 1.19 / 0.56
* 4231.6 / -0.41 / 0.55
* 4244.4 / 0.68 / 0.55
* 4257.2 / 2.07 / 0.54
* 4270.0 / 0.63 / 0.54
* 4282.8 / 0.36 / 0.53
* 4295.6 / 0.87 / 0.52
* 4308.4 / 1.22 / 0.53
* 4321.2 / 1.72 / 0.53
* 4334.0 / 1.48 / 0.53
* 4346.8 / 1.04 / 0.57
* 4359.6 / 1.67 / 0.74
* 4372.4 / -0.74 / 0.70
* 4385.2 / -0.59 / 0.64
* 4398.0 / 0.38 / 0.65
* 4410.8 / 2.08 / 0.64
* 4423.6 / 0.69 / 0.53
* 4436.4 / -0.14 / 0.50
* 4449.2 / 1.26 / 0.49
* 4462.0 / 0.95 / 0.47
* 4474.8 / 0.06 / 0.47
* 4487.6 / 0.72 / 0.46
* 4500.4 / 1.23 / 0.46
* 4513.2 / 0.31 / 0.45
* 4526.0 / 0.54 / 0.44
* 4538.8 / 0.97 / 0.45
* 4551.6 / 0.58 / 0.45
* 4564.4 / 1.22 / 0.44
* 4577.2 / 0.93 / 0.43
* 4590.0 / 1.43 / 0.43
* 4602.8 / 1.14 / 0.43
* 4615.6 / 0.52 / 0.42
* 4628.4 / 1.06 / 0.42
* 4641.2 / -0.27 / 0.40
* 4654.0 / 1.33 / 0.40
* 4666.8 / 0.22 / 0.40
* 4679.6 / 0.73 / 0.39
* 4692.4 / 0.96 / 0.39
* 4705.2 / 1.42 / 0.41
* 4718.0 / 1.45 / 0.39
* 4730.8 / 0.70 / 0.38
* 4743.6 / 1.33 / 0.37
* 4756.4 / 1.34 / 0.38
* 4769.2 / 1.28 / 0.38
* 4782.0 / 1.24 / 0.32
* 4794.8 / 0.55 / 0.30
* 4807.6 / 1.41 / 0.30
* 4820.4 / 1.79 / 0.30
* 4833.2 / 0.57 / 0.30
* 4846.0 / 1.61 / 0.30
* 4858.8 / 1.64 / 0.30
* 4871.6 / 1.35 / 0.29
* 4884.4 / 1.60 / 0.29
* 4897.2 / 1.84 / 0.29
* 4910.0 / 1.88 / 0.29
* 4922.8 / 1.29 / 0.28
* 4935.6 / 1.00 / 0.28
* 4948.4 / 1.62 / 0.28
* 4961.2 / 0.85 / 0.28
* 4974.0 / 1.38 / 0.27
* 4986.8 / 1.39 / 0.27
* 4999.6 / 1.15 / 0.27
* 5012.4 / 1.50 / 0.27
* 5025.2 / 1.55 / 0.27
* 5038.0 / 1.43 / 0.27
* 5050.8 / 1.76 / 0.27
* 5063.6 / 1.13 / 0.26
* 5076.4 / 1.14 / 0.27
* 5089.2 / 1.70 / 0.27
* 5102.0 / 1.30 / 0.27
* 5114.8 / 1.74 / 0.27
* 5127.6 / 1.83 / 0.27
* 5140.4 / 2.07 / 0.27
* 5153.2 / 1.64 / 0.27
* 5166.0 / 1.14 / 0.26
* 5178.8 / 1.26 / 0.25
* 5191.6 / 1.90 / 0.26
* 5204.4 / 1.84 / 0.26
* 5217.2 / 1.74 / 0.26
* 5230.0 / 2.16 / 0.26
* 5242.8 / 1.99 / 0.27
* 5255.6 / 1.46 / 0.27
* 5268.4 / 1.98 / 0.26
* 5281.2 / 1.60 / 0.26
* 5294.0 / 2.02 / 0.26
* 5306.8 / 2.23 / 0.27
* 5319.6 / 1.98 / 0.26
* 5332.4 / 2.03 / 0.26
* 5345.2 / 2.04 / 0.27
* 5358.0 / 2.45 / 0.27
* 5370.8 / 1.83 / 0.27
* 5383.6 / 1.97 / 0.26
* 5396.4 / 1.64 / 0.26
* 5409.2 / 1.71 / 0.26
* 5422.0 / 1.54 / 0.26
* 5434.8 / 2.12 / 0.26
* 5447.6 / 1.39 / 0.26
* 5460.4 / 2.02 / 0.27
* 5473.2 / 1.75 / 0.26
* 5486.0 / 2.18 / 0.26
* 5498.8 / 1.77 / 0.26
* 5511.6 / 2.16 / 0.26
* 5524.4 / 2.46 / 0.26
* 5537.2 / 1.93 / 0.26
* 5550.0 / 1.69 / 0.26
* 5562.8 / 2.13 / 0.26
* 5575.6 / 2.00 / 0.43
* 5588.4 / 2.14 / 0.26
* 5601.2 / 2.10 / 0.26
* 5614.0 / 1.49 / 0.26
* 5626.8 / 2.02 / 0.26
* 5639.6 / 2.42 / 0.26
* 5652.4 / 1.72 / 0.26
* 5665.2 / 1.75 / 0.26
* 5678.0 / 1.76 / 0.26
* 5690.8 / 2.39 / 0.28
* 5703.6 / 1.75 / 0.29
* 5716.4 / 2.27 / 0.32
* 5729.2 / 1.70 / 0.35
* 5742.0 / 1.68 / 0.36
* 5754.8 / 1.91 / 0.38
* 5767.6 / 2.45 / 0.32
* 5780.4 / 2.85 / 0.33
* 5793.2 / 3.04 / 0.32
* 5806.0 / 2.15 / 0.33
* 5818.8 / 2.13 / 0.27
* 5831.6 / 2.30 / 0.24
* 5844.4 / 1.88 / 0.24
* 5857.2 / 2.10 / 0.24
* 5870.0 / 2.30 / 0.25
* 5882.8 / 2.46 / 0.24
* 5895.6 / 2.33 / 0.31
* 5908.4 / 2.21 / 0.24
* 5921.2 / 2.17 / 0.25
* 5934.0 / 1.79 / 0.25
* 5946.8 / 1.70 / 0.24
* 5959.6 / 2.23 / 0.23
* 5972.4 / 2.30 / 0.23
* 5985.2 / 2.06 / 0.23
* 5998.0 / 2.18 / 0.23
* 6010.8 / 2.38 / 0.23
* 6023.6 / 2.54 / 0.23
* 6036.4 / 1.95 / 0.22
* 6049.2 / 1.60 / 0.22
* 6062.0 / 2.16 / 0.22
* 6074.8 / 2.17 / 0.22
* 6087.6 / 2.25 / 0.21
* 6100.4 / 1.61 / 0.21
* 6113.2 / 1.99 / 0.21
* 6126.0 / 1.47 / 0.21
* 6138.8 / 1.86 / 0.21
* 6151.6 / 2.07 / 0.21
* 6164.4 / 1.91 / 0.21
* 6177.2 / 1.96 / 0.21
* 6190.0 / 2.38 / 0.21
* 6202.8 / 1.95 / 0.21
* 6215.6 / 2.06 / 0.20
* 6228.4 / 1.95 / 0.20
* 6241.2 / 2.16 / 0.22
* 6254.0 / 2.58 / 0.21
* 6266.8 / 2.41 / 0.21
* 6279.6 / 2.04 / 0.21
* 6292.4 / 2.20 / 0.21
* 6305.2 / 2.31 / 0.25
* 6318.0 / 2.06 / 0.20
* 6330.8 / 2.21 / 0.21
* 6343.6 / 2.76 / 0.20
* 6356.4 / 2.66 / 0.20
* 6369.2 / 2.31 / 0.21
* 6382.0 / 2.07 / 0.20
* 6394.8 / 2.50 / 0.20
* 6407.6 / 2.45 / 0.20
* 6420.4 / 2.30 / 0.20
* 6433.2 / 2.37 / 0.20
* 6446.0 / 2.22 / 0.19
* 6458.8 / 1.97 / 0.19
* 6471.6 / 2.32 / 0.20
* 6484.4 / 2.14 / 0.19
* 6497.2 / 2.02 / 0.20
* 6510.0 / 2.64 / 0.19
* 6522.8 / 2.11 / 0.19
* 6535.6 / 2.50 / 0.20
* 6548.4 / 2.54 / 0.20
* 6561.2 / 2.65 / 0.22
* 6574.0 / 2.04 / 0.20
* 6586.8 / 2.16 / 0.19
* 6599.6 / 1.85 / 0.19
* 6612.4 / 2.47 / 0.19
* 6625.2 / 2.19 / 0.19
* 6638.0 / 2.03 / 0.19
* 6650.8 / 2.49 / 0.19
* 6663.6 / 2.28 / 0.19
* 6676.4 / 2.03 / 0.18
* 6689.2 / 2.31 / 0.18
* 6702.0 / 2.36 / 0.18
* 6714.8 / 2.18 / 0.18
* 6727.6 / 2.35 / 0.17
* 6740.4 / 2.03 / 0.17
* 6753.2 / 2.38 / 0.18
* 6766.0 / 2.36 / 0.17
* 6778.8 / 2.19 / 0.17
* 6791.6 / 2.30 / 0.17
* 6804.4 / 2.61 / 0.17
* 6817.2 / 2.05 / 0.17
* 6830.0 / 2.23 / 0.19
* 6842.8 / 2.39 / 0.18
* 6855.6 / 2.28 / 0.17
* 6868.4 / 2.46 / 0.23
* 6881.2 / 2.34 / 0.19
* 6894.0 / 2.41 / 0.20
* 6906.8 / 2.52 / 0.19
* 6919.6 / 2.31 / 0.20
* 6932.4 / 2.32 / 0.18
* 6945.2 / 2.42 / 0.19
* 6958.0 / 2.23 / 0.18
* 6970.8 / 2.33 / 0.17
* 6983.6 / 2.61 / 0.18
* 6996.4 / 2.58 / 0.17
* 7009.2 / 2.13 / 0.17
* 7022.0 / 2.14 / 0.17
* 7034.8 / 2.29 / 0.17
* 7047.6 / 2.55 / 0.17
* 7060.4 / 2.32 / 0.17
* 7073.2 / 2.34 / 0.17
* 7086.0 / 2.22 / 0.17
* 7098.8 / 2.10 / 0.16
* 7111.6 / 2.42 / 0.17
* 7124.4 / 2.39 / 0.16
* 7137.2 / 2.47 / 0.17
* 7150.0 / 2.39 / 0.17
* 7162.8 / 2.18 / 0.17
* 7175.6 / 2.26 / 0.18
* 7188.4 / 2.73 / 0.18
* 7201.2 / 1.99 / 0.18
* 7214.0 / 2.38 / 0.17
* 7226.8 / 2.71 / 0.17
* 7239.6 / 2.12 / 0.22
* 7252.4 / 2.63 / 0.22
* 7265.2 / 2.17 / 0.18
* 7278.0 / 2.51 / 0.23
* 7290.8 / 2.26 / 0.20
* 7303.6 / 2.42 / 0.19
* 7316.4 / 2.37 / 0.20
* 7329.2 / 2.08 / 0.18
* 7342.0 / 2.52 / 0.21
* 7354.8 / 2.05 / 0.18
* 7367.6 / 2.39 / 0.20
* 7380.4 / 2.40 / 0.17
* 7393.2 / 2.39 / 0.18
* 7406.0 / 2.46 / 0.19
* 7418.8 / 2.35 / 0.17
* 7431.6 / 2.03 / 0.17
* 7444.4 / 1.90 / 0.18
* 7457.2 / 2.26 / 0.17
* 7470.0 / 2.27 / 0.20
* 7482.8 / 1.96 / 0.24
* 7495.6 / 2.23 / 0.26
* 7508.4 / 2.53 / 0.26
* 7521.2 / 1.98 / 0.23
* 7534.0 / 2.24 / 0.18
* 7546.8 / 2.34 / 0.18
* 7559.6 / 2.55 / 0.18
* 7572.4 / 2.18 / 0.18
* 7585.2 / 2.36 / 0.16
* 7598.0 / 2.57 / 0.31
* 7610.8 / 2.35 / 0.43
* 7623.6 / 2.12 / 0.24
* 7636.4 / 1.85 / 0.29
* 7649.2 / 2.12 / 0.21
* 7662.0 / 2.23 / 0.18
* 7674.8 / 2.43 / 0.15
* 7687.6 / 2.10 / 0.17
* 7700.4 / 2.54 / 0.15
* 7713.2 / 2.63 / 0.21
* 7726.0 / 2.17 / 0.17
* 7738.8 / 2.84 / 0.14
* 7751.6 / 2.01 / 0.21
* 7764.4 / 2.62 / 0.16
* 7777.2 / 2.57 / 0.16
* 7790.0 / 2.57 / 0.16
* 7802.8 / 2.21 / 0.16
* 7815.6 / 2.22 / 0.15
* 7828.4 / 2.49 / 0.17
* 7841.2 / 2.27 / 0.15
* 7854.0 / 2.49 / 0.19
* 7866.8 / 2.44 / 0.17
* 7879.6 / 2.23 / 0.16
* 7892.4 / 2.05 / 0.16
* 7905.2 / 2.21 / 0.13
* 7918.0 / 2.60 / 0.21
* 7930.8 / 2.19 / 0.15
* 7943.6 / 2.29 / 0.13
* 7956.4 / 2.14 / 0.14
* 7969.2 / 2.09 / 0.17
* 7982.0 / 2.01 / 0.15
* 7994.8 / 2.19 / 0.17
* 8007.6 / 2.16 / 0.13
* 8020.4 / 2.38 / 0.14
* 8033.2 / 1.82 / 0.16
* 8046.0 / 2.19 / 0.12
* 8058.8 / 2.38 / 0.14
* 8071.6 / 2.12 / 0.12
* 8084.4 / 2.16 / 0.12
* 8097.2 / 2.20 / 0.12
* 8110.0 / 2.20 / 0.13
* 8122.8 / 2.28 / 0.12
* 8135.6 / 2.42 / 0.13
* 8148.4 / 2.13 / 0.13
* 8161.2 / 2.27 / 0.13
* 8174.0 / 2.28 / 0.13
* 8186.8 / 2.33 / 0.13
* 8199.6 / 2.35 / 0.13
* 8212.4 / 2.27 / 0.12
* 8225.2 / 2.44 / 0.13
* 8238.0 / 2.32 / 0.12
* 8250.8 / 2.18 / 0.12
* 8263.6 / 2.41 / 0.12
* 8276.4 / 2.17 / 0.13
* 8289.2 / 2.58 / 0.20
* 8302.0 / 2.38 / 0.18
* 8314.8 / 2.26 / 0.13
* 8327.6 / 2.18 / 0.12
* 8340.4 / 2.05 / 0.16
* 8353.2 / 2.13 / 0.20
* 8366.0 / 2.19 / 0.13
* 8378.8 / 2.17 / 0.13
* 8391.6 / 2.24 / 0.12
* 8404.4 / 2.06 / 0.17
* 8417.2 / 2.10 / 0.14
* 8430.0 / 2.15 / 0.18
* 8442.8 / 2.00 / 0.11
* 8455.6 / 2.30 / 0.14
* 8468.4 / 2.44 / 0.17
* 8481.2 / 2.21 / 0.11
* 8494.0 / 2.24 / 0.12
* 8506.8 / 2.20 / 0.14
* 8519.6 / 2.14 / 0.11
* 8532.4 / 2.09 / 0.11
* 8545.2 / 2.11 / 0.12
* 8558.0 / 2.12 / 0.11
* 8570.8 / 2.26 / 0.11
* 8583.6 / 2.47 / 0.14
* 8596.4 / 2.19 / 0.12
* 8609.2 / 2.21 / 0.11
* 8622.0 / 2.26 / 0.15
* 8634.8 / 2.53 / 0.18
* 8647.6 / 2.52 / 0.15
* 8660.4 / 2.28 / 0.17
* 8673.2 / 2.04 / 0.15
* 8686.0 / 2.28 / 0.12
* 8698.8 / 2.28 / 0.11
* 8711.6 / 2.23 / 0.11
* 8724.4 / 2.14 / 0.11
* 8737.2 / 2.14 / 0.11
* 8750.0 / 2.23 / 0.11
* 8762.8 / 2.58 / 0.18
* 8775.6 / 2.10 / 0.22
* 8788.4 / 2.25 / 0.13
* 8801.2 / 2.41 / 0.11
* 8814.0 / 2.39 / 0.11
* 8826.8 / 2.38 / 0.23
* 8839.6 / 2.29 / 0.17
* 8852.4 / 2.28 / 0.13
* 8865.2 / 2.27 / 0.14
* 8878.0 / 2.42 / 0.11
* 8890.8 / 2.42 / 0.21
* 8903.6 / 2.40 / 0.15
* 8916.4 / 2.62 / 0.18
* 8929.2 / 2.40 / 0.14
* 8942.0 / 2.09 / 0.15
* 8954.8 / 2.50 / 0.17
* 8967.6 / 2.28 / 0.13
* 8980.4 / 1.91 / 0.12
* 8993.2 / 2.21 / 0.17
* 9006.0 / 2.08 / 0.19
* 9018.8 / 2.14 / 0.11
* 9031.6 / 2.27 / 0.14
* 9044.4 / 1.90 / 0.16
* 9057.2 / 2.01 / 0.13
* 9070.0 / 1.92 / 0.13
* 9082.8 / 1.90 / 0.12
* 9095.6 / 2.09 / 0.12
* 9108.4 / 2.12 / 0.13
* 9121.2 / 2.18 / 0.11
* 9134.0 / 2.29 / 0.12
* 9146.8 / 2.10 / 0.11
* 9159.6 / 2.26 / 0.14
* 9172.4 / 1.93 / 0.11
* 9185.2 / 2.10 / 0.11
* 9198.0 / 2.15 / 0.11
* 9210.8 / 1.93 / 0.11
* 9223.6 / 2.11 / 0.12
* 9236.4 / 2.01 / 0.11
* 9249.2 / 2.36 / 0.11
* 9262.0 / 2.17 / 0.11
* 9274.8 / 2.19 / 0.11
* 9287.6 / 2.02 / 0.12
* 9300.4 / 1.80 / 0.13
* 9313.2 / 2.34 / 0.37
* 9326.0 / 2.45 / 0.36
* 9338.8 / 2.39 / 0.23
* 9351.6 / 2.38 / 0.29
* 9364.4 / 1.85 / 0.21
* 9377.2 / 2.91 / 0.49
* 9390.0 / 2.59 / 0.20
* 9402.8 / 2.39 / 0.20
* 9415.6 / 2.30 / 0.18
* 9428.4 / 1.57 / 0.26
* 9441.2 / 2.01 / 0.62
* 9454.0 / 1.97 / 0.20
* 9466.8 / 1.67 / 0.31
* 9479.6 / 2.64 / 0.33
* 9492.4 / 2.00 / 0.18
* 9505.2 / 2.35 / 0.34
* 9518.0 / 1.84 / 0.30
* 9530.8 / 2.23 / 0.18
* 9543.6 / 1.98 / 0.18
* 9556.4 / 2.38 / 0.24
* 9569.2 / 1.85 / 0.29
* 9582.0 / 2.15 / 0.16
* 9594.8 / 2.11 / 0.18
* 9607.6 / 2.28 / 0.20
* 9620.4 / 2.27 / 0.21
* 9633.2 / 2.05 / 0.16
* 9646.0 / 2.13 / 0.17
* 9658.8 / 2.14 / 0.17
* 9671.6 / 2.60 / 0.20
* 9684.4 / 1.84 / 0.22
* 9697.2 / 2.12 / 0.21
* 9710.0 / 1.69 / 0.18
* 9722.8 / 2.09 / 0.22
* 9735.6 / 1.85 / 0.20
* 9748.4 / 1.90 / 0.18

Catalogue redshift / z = 0.179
